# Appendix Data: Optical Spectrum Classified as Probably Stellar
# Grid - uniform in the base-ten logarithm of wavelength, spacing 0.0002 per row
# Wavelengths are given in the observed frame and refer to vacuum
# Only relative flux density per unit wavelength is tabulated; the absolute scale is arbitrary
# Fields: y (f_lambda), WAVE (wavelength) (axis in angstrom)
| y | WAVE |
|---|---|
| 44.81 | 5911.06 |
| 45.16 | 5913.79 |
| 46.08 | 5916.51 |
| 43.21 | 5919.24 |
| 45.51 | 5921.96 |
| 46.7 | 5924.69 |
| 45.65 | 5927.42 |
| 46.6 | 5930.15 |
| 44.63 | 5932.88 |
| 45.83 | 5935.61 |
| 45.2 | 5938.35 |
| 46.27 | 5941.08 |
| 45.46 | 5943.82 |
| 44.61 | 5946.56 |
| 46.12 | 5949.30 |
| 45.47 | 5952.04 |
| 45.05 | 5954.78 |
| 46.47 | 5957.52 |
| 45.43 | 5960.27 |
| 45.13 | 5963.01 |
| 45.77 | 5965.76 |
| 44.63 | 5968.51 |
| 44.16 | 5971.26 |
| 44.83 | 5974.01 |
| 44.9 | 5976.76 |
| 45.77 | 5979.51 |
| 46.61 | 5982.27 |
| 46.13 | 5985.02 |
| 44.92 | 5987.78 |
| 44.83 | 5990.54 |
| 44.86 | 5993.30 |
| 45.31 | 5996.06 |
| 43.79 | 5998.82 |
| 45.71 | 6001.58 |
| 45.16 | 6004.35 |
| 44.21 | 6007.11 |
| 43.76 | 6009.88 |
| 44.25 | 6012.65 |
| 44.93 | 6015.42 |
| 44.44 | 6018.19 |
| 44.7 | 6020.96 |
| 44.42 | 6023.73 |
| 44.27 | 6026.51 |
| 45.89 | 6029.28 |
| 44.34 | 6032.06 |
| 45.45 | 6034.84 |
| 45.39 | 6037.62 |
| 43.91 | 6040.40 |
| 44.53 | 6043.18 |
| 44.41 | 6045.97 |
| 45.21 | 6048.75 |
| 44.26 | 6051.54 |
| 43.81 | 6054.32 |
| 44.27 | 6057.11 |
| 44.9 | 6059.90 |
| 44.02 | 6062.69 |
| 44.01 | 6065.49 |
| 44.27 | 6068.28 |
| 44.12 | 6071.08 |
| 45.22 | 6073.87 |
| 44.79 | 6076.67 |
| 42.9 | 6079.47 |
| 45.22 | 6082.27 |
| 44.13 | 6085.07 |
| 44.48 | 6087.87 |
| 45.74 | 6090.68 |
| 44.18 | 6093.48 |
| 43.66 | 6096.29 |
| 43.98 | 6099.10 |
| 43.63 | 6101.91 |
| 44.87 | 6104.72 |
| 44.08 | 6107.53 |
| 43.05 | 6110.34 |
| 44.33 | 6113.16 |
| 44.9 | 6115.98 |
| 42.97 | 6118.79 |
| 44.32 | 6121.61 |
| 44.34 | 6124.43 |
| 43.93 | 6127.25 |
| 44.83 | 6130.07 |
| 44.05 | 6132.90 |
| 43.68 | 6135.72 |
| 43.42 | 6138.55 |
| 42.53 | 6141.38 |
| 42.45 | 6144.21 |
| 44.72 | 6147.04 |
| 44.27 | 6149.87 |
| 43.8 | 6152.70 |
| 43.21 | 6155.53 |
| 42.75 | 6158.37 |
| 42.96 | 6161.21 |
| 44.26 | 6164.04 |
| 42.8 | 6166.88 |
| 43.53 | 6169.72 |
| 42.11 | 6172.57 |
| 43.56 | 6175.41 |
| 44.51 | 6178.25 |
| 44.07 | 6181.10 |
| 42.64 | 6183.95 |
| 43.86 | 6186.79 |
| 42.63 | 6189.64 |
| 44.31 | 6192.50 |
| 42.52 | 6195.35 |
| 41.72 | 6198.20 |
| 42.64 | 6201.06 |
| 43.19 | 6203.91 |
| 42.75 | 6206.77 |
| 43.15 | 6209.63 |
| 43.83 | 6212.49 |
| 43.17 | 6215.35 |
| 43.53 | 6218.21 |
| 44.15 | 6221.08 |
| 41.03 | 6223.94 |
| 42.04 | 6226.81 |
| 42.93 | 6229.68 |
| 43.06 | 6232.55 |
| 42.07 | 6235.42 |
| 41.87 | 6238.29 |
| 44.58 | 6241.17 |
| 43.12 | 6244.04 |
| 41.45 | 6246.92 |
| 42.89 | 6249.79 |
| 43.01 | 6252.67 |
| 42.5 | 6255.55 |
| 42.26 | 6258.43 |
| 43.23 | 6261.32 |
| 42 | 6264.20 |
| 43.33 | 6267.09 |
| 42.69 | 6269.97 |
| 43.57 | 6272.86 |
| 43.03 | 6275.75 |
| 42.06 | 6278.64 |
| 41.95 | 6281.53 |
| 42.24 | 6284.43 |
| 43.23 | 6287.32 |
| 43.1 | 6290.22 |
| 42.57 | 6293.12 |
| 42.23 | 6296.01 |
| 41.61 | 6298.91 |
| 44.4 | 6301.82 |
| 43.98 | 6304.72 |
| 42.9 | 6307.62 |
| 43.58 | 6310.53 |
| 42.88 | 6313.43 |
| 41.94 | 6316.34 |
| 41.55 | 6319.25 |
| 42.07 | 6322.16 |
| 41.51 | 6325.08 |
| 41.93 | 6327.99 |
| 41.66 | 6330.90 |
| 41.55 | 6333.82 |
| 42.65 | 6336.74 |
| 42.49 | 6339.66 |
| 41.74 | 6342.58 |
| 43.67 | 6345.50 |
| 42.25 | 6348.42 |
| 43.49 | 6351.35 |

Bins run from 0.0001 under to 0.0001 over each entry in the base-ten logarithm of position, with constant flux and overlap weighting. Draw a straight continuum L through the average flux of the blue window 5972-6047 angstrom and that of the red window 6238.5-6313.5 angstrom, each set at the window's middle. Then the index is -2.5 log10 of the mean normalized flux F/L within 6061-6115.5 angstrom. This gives 0.00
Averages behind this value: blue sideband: 44.9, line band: 44.3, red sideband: 42.8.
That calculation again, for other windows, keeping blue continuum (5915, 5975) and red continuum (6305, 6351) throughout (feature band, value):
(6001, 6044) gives 0.00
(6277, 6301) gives 0.01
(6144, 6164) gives 0.00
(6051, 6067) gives 0.01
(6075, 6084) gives 0.00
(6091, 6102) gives 0.00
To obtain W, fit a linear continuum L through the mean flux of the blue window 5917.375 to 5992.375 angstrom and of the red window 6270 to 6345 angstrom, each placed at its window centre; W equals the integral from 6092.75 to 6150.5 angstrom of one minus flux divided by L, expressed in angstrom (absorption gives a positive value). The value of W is 0.2 angstrom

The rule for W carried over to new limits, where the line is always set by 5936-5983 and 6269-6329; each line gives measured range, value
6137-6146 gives 0.2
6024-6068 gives 0.1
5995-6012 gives 0.2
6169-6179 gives 0.1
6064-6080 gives 0.1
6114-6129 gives 0.0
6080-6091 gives -0.1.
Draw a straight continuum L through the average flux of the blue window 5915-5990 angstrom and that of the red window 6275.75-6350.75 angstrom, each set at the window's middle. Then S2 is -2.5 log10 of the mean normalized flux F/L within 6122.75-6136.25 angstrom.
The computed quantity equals -0.005 mag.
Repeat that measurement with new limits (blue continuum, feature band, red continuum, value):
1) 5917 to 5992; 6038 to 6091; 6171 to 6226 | -0.001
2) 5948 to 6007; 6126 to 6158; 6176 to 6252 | 0.000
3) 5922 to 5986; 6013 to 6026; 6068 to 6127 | 0.009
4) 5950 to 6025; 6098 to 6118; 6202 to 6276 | -0.002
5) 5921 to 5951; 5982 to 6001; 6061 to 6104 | 0.000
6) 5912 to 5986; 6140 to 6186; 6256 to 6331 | 0.007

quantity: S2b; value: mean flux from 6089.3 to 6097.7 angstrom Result 44.5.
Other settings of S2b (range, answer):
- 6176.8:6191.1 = 43.5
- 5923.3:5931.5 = 46.3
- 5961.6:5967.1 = 45.5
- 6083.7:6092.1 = 44.8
